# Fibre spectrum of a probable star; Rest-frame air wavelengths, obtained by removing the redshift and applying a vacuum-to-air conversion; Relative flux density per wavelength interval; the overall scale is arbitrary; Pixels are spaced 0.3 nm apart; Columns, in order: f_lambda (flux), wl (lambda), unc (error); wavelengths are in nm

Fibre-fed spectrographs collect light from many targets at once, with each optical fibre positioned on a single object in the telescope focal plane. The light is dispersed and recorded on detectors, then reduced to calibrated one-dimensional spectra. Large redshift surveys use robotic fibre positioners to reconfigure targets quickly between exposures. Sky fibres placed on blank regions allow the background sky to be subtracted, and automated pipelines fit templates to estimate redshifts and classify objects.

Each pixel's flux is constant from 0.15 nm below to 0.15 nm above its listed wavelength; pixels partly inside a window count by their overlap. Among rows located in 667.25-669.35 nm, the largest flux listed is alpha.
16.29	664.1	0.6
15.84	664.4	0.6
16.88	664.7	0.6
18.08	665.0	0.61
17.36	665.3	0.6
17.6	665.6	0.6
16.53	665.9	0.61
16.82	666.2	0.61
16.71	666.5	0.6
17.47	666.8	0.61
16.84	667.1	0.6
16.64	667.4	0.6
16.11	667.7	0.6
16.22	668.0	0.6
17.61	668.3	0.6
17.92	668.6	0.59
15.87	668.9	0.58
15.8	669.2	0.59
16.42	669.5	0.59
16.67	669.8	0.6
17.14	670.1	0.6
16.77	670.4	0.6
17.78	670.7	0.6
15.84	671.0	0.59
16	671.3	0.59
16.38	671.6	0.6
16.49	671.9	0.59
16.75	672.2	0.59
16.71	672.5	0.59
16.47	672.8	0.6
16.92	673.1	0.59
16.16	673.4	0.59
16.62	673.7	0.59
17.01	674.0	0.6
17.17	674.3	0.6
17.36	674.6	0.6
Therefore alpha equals 17.92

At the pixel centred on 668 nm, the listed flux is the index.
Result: 16.22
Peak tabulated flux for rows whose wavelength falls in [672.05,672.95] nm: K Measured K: 16.75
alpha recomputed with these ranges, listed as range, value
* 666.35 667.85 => 17.47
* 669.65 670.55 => 17.14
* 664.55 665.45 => 18.08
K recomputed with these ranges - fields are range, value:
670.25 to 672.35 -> 17.78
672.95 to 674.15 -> 17.01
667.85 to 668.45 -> 17.61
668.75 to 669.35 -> 15.87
